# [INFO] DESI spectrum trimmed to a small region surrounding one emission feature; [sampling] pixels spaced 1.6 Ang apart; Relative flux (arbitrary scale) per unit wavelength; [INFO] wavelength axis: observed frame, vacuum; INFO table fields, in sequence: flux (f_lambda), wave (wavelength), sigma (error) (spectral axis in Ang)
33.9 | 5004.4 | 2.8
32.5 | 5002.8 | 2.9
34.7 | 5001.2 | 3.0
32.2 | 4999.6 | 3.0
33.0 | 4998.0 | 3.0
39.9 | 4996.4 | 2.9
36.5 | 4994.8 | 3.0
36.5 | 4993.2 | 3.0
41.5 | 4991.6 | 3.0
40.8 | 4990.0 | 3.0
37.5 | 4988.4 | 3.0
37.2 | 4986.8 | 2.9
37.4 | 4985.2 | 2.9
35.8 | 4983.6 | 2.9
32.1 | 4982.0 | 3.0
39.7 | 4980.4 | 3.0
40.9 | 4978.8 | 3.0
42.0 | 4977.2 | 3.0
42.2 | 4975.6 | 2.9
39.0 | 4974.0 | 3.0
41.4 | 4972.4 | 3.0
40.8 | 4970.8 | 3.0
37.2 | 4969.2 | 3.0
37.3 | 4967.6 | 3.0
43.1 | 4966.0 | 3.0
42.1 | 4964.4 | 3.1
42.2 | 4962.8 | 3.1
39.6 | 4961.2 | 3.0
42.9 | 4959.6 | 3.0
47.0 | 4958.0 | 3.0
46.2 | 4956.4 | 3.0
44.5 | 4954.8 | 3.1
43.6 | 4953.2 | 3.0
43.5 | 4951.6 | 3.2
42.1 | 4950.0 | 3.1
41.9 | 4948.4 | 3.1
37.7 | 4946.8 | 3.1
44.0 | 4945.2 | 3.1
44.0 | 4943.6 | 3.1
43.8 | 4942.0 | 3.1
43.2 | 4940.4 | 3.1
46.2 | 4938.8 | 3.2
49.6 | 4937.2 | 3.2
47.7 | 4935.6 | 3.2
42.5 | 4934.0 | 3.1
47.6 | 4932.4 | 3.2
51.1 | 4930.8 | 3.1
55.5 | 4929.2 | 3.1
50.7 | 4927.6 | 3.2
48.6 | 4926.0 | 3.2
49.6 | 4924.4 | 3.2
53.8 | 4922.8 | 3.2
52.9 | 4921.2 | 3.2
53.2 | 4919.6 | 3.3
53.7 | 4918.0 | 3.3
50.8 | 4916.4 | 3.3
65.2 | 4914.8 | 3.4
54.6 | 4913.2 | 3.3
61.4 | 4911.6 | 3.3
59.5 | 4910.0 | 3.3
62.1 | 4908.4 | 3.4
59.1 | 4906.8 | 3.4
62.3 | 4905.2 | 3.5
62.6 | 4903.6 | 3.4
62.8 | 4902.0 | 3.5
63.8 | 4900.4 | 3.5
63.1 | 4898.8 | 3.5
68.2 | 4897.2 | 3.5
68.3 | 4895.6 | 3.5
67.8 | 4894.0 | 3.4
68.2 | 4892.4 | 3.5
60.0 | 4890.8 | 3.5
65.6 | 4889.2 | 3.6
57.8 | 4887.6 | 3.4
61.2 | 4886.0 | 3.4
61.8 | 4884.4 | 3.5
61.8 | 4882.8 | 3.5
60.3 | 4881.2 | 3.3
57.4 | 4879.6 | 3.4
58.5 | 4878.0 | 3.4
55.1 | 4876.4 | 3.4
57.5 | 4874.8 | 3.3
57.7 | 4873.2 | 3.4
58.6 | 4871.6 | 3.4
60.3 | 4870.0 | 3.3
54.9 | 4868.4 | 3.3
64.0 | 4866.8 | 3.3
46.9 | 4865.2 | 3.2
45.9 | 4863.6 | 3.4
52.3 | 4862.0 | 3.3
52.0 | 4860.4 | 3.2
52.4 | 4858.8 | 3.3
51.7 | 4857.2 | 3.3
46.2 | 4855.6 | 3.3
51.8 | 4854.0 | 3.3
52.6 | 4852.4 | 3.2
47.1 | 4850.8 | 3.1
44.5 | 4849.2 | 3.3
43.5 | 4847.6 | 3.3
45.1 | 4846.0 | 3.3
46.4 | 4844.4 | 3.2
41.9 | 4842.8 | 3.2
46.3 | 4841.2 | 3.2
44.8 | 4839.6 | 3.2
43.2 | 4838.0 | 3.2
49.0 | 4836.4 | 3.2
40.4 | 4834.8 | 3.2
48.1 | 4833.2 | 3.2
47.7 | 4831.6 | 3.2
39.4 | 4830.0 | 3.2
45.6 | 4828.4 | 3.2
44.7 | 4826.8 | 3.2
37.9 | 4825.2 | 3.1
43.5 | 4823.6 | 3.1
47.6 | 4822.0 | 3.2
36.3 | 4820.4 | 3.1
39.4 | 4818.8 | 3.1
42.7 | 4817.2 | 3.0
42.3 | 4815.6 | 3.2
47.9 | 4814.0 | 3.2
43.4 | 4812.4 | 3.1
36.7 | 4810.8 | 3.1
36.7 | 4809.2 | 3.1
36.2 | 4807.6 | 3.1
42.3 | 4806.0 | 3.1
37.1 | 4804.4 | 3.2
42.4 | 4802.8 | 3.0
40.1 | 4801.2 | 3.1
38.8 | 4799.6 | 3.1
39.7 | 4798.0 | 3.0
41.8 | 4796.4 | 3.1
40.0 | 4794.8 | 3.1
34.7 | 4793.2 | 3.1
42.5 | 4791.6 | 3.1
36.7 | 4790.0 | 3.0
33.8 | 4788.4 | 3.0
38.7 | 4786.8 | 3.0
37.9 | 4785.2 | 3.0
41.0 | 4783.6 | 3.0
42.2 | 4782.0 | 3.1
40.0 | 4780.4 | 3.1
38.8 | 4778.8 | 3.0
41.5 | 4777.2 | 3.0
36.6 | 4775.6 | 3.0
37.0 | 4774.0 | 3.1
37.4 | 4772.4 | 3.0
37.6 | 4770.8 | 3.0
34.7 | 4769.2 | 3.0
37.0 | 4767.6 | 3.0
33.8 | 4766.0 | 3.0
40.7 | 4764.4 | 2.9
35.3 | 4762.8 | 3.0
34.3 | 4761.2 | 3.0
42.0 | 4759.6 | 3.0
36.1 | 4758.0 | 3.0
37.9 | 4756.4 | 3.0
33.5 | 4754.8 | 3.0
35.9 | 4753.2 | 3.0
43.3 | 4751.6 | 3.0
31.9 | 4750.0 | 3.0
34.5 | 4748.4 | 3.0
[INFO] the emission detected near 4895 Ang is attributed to Mg II 2798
